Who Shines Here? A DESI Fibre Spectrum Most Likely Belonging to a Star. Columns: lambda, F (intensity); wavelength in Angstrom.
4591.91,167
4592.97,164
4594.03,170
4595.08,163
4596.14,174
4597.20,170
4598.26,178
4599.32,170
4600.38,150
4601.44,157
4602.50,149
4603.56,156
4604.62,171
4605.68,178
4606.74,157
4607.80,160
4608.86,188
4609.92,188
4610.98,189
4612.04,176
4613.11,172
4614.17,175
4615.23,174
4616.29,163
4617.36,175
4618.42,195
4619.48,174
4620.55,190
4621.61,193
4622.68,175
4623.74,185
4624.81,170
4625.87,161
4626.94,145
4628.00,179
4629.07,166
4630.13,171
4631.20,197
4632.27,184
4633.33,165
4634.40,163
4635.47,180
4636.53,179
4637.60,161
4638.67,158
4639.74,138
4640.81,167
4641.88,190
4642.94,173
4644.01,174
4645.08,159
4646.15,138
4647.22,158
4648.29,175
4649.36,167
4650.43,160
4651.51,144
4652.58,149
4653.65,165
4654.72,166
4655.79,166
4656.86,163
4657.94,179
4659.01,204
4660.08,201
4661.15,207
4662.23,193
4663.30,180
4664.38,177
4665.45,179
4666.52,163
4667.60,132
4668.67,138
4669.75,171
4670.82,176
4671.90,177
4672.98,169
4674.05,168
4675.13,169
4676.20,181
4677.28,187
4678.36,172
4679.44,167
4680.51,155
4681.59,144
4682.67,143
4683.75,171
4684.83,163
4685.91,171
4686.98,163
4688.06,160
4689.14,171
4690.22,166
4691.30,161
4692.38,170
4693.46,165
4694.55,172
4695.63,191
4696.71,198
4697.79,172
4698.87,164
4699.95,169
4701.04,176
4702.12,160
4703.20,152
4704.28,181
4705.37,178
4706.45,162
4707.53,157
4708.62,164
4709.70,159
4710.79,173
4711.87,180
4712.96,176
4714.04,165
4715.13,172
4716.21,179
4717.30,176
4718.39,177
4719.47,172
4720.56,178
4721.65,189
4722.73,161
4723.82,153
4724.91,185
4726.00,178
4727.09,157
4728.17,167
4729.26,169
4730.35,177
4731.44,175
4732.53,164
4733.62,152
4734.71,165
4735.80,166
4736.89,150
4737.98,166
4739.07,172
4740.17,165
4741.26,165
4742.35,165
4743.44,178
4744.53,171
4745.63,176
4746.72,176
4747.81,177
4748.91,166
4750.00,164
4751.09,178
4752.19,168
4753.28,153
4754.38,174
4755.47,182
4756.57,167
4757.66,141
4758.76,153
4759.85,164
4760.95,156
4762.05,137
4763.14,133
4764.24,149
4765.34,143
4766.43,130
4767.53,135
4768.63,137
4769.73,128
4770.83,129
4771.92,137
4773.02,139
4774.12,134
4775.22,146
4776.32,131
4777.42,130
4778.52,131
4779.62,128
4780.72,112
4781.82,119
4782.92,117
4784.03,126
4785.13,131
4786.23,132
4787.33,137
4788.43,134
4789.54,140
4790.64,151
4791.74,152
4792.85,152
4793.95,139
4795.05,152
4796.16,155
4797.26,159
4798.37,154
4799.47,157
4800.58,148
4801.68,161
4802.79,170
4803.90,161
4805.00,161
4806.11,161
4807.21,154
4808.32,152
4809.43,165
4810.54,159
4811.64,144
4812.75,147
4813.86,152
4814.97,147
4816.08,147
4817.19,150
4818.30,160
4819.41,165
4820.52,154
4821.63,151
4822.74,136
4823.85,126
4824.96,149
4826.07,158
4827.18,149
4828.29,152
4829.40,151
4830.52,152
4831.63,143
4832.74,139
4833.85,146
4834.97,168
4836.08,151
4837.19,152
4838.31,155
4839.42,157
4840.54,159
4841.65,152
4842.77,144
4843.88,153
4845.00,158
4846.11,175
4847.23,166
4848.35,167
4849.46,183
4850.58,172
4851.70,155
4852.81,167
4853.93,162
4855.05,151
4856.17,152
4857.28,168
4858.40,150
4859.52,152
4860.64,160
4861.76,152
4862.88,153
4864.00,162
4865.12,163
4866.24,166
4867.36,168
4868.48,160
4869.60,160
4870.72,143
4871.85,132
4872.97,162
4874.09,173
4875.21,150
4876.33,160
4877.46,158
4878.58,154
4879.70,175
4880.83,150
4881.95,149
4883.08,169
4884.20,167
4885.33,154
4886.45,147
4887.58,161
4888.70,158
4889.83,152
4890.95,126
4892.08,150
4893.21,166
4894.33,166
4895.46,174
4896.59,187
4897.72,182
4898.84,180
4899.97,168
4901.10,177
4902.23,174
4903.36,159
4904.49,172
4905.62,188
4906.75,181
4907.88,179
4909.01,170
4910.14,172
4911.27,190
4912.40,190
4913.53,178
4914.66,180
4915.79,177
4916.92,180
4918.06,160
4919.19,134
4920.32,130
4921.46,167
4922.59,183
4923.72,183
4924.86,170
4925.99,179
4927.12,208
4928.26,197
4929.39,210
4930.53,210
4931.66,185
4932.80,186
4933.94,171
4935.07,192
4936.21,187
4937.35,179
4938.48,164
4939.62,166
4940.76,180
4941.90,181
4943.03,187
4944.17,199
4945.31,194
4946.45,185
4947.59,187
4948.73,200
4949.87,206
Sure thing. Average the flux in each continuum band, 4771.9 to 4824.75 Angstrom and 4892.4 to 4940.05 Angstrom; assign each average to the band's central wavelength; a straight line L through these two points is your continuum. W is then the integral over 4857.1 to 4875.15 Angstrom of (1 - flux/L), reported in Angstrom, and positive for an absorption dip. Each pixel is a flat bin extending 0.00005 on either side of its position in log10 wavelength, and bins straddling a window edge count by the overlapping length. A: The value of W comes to 0.7 Angstrom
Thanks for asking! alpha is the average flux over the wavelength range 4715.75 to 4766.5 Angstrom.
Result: 165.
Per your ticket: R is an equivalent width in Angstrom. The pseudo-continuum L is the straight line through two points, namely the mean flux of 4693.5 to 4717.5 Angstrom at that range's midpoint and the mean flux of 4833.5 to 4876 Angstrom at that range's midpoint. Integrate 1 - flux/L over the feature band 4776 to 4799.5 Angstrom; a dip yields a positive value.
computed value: 3.78 Angstrom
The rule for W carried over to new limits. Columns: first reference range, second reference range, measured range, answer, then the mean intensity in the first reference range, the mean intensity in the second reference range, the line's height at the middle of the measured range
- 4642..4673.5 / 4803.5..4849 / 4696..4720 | -1.0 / 169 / 153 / 165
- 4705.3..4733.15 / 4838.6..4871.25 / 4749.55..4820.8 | 7.8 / 171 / 160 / 165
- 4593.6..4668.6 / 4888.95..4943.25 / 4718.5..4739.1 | 0.5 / 171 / 175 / 172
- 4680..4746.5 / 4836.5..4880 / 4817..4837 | 1.4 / 168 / 159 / 161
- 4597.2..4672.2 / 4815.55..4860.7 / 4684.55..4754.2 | -2.3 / 171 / 155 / 164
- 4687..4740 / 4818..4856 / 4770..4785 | 3.0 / 169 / 155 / 162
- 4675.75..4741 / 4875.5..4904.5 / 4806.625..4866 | 3.4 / 169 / 163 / 164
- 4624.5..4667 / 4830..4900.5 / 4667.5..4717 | 0.0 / 170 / 159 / 168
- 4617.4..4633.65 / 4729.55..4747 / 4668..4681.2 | 0.3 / 177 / 168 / 173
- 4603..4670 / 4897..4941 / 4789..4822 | 4.0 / 171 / 178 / 175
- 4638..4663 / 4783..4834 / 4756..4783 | 3.0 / 169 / 149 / 154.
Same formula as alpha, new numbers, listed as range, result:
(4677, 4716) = 168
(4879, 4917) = 169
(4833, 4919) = 163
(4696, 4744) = 170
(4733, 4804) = 150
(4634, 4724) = 169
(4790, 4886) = 156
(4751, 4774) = 148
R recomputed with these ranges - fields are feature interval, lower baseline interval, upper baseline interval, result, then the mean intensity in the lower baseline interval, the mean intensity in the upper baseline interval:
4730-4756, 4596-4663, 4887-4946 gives 0.7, 171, 176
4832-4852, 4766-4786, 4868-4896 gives -1.6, 130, 157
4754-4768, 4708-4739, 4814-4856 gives 1.2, 169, 155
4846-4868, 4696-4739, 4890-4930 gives 1.4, 170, 174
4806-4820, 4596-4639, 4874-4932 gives 1.4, 172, 170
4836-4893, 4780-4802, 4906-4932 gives 1.7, 141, 179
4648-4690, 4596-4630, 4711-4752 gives 0.6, 172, 170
